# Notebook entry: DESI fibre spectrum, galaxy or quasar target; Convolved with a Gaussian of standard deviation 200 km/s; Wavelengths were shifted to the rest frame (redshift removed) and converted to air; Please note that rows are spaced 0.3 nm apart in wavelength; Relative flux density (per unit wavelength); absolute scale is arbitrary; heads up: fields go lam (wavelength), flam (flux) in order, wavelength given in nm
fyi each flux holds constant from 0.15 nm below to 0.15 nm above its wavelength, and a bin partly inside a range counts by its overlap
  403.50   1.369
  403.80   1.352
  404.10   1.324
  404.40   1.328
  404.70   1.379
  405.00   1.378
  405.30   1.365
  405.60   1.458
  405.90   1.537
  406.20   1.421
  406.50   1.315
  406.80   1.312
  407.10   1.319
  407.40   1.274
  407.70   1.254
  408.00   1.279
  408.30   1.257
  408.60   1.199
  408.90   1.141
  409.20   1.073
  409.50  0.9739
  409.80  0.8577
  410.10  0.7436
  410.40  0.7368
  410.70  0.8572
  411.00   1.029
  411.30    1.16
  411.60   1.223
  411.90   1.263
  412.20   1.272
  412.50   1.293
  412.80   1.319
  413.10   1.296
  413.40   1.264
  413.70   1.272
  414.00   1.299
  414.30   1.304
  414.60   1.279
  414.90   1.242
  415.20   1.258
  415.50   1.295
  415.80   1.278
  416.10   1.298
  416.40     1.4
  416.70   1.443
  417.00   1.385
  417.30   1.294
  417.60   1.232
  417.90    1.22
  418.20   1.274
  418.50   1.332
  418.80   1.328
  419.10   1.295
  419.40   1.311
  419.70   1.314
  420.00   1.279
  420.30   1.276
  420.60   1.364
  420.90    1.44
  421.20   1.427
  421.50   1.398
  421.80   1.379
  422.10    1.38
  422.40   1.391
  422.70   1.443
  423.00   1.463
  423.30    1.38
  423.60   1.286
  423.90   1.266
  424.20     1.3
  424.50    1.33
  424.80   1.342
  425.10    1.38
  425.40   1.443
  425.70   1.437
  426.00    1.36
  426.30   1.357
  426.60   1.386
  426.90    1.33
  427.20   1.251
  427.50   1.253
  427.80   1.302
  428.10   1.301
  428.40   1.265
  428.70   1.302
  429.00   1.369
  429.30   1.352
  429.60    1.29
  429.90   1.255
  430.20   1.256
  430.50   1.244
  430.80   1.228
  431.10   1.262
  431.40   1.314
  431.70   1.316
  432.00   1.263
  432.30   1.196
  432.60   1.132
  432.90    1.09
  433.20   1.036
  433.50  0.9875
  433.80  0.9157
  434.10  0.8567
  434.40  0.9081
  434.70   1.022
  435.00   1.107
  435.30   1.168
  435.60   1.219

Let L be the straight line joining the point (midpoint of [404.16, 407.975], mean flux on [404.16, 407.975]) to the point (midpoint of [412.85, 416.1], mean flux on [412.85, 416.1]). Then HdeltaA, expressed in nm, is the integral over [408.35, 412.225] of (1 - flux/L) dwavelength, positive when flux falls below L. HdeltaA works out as 0.82 nm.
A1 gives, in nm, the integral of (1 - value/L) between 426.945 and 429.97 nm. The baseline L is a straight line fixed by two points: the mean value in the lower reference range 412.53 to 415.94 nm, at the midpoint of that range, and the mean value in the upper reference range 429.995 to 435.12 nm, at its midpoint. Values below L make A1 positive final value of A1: -0.35 nm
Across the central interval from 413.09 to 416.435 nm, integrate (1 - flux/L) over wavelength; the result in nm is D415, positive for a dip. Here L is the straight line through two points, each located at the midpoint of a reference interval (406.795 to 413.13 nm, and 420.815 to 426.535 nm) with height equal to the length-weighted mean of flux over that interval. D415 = -0.18 nm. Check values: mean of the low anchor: 1.14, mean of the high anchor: 1.38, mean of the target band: 1.29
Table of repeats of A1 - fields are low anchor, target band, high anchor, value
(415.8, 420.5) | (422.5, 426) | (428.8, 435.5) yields -0.34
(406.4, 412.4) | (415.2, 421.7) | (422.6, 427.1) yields -0.31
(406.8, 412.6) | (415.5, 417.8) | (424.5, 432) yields -0.26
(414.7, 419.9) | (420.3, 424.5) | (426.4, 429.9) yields -0.21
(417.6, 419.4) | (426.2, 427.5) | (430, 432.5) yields -0.05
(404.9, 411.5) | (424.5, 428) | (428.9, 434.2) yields -0.48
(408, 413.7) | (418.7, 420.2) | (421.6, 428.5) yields -0.05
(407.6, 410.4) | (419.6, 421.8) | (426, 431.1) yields -0.28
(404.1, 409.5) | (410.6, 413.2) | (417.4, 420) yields 0.20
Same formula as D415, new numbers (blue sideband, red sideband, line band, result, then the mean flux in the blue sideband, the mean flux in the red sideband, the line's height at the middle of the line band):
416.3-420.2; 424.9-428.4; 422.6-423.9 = -0.045 nm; 1.31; 1.34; 1.33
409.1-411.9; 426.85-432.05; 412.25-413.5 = -0.343 nm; 0.976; 1.29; 1.01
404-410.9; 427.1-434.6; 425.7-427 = -0.185 nm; 1.21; 1.2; 1.2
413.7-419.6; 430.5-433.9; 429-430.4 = -0.127 nm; 1.3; 1.17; 1.19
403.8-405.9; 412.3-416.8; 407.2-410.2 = 0.524 nm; 1.38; 1.3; 1.35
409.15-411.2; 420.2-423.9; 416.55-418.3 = -0.174 nm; 0.894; 1.38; 1.19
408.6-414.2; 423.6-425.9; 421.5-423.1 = -0.121 nm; 1.12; 1.35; 1.31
